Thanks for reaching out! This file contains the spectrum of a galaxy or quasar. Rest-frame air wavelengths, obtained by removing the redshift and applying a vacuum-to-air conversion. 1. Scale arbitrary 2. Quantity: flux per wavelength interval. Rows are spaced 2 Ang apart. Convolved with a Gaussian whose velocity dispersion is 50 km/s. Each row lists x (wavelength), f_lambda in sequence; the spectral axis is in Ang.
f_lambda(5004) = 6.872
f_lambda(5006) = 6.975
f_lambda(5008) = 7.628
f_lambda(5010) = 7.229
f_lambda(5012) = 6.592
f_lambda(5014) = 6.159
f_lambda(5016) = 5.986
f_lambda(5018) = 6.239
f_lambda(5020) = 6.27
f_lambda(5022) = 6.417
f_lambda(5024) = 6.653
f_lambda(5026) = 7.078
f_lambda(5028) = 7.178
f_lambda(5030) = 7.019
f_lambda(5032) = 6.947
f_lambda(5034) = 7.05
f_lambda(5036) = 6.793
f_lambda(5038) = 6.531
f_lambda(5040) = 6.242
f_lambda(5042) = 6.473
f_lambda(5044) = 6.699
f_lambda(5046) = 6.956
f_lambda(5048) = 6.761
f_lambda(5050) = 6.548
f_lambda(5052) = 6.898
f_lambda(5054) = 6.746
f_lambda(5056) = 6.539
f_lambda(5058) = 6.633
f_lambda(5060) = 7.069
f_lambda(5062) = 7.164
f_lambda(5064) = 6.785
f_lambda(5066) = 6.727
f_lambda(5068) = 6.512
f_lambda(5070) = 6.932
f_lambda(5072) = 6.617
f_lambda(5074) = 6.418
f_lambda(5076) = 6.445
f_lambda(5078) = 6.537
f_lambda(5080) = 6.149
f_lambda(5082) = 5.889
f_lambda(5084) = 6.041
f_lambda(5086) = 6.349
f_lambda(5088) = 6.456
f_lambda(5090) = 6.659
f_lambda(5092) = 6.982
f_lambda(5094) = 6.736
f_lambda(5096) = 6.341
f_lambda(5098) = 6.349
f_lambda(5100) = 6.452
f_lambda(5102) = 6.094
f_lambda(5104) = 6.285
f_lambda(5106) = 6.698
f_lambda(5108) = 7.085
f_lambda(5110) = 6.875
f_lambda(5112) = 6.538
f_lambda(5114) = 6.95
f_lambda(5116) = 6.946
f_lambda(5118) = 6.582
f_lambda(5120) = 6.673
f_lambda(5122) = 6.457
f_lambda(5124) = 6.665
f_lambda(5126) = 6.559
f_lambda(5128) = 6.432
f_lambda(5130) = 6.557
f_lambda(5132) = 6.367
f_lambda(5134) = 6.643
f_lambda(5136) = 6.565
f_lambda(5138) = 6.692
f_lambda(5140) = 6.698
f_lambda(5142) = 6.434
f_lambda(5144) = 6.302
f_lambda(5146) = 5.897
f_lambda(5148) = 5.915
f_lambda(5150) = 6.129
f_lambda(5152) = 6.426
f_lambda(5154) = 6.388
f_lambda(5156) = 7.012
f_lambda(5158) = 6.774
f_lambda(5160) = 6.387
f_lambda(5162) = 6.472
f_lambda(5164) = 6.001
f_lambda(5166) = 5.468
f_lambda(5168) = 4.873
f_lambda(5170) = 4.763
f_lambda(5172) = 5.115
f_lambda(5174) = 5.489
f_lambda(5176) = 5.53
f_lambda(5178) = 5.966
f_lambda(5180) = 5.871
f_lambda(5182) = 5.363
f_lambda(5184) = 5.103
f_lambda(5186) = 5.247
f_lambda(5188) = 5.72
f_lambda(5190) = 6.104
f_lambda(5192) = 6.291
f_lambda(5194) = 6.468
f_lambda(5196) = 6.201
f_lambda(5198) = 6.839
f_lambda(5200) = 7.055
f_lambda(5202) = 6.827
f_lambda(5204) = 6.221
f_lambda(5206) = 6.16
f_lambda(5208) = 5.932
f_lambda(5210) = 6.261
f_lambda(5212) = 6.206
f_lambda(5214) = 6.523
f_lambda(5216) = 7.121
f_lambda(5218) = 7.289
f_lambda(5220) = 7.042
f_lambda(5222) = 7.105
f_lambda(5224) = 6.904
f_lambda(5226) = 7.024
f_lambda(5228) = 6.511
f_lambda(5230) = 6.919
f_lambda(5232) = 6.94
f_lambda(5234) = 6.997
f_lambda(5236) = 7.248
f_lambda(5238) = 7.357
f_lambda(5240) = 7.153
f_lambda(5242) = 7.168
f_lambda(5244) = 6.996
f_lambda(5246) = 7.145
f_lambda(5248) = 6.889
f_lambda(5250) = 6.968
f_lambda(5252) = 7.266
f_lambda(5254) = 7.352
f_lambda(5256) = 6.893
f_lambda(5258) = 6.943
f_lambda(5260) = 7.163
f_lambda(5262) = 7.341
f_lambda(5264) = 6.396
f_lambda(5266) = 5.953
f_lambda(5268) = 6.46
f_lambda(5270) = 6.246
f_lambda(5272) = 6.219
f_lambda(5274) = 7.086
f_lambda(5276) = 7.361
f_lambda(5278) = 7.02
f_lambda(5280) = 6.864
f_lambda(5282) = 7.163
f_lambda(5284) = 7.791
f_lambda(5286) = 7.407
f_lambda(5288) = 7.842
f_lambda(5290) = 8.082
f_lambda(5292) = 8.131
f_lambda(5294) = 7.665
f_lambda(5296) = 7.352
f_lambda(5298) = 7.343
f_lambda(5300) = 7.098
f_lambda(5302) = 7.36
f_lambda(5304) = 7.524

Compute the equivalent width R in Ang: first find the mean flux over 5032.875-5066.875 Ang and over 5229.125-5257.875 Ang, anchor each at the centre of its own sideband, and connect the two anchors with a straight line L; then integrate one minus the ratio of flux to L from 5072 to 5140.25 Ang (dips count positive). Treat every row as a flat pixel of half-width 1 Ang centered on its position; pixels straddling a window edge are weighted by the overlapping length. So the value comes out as 3.1 Ang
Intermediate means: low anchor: 6.74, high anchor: 7.09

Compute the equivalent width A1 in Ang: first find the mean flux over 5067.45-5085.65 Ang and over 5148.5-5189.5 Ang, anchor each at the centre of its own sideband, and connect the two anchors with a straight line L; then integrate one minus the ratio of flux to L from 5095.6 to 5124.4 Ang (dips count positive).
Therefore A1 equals -2.0 Ang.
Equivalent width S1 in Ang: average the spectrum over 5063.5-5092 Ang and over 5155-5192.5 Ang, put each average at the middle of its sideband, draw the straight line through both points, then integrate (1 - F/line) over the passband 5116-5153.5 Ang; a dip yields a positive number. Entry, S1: -2.5 Ang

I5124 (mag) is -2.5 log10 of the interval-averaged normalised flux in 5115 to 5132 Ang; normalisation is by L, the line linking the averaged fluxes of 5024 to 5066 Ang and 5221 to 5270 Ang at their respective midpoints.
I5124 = 0.04 mag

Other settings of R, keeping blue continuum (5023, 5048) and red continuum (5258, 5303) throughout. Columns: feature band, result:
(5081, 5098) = 1.11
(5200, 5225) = 1.42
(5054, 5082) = 0.88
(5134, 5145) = 0.63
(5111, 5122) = 0.32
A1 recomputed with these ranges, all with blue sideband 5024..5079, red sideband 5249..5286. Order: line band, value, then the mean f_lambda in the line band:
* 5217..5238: -0.4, 7.01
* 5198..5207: 0.4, 6.6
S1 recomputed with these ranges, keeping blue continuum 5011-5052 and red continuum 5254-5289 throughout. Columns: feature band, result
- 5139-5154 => 1.16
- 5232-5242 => -0.36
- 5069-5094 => 0.88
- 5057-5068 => -0.27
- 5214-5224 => -0.24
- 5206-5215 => 0.86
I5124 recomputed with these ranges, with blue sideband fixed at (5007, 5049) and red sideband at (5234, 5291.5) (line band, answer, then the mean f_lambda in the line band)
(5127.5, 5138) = 0.05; 6.53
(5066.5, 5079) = 0.03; 6.58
